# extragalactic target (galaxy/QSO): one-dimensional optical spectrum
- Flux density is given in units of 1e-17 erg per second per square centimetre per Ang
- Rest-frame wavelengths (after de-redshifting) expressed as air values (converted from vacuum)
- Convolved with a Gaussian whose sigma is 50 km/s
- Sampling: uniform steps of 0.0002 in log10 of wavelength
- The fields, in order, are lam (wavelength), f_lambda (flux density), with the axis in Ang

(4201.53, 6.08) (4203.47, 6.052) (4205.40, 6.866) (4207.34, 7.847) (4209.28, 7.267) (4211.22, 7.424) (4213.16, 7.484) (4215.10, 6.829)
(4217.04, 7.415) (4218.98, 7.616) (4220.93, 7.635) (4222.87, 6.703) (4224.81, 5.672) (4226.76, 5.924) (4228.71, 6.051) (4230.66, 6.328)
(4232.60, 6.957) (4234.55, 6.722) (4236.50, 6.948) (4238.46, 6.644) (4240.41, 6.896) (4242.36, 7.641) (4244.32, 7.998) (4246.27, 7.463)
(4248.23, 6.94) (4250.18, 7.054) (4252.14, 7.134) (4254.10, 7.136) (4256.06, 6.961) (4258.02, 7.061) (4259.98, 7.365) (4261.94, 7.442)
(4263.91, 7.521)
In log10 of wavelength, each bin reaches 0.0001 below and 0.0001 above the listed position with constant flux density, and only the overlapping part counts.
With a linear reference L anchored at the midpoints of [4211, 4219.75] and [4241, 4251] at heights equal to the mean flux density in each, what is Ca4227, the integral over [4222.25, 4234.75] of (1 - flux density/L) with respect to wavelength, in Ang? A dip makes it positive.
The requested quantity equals 1.8 Ang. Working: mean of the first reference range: 7.35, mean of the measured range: 6.3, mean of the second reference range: 7.41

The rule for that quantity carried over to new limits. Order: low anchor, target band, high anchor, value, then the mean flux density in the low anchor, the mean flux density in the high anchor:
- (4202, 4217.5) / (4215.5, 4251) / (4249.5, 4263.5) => 1.10 Ang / 7.1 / 7.18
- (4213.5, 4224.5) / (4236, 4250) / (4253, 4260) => -0.19 Ang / 7.16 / 7.1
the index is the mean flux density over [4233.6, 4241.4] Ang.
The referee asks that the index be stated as 6.8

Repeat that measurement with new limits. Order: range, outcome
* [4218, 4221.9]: 7.62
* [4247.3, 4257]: 7.05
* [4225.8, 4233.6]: 6.32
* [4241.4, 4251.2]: 7.42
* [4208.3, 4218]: 7.28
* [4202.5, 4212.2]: 7.09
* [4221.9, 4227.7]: 6.1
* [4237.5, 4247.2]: 7.33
